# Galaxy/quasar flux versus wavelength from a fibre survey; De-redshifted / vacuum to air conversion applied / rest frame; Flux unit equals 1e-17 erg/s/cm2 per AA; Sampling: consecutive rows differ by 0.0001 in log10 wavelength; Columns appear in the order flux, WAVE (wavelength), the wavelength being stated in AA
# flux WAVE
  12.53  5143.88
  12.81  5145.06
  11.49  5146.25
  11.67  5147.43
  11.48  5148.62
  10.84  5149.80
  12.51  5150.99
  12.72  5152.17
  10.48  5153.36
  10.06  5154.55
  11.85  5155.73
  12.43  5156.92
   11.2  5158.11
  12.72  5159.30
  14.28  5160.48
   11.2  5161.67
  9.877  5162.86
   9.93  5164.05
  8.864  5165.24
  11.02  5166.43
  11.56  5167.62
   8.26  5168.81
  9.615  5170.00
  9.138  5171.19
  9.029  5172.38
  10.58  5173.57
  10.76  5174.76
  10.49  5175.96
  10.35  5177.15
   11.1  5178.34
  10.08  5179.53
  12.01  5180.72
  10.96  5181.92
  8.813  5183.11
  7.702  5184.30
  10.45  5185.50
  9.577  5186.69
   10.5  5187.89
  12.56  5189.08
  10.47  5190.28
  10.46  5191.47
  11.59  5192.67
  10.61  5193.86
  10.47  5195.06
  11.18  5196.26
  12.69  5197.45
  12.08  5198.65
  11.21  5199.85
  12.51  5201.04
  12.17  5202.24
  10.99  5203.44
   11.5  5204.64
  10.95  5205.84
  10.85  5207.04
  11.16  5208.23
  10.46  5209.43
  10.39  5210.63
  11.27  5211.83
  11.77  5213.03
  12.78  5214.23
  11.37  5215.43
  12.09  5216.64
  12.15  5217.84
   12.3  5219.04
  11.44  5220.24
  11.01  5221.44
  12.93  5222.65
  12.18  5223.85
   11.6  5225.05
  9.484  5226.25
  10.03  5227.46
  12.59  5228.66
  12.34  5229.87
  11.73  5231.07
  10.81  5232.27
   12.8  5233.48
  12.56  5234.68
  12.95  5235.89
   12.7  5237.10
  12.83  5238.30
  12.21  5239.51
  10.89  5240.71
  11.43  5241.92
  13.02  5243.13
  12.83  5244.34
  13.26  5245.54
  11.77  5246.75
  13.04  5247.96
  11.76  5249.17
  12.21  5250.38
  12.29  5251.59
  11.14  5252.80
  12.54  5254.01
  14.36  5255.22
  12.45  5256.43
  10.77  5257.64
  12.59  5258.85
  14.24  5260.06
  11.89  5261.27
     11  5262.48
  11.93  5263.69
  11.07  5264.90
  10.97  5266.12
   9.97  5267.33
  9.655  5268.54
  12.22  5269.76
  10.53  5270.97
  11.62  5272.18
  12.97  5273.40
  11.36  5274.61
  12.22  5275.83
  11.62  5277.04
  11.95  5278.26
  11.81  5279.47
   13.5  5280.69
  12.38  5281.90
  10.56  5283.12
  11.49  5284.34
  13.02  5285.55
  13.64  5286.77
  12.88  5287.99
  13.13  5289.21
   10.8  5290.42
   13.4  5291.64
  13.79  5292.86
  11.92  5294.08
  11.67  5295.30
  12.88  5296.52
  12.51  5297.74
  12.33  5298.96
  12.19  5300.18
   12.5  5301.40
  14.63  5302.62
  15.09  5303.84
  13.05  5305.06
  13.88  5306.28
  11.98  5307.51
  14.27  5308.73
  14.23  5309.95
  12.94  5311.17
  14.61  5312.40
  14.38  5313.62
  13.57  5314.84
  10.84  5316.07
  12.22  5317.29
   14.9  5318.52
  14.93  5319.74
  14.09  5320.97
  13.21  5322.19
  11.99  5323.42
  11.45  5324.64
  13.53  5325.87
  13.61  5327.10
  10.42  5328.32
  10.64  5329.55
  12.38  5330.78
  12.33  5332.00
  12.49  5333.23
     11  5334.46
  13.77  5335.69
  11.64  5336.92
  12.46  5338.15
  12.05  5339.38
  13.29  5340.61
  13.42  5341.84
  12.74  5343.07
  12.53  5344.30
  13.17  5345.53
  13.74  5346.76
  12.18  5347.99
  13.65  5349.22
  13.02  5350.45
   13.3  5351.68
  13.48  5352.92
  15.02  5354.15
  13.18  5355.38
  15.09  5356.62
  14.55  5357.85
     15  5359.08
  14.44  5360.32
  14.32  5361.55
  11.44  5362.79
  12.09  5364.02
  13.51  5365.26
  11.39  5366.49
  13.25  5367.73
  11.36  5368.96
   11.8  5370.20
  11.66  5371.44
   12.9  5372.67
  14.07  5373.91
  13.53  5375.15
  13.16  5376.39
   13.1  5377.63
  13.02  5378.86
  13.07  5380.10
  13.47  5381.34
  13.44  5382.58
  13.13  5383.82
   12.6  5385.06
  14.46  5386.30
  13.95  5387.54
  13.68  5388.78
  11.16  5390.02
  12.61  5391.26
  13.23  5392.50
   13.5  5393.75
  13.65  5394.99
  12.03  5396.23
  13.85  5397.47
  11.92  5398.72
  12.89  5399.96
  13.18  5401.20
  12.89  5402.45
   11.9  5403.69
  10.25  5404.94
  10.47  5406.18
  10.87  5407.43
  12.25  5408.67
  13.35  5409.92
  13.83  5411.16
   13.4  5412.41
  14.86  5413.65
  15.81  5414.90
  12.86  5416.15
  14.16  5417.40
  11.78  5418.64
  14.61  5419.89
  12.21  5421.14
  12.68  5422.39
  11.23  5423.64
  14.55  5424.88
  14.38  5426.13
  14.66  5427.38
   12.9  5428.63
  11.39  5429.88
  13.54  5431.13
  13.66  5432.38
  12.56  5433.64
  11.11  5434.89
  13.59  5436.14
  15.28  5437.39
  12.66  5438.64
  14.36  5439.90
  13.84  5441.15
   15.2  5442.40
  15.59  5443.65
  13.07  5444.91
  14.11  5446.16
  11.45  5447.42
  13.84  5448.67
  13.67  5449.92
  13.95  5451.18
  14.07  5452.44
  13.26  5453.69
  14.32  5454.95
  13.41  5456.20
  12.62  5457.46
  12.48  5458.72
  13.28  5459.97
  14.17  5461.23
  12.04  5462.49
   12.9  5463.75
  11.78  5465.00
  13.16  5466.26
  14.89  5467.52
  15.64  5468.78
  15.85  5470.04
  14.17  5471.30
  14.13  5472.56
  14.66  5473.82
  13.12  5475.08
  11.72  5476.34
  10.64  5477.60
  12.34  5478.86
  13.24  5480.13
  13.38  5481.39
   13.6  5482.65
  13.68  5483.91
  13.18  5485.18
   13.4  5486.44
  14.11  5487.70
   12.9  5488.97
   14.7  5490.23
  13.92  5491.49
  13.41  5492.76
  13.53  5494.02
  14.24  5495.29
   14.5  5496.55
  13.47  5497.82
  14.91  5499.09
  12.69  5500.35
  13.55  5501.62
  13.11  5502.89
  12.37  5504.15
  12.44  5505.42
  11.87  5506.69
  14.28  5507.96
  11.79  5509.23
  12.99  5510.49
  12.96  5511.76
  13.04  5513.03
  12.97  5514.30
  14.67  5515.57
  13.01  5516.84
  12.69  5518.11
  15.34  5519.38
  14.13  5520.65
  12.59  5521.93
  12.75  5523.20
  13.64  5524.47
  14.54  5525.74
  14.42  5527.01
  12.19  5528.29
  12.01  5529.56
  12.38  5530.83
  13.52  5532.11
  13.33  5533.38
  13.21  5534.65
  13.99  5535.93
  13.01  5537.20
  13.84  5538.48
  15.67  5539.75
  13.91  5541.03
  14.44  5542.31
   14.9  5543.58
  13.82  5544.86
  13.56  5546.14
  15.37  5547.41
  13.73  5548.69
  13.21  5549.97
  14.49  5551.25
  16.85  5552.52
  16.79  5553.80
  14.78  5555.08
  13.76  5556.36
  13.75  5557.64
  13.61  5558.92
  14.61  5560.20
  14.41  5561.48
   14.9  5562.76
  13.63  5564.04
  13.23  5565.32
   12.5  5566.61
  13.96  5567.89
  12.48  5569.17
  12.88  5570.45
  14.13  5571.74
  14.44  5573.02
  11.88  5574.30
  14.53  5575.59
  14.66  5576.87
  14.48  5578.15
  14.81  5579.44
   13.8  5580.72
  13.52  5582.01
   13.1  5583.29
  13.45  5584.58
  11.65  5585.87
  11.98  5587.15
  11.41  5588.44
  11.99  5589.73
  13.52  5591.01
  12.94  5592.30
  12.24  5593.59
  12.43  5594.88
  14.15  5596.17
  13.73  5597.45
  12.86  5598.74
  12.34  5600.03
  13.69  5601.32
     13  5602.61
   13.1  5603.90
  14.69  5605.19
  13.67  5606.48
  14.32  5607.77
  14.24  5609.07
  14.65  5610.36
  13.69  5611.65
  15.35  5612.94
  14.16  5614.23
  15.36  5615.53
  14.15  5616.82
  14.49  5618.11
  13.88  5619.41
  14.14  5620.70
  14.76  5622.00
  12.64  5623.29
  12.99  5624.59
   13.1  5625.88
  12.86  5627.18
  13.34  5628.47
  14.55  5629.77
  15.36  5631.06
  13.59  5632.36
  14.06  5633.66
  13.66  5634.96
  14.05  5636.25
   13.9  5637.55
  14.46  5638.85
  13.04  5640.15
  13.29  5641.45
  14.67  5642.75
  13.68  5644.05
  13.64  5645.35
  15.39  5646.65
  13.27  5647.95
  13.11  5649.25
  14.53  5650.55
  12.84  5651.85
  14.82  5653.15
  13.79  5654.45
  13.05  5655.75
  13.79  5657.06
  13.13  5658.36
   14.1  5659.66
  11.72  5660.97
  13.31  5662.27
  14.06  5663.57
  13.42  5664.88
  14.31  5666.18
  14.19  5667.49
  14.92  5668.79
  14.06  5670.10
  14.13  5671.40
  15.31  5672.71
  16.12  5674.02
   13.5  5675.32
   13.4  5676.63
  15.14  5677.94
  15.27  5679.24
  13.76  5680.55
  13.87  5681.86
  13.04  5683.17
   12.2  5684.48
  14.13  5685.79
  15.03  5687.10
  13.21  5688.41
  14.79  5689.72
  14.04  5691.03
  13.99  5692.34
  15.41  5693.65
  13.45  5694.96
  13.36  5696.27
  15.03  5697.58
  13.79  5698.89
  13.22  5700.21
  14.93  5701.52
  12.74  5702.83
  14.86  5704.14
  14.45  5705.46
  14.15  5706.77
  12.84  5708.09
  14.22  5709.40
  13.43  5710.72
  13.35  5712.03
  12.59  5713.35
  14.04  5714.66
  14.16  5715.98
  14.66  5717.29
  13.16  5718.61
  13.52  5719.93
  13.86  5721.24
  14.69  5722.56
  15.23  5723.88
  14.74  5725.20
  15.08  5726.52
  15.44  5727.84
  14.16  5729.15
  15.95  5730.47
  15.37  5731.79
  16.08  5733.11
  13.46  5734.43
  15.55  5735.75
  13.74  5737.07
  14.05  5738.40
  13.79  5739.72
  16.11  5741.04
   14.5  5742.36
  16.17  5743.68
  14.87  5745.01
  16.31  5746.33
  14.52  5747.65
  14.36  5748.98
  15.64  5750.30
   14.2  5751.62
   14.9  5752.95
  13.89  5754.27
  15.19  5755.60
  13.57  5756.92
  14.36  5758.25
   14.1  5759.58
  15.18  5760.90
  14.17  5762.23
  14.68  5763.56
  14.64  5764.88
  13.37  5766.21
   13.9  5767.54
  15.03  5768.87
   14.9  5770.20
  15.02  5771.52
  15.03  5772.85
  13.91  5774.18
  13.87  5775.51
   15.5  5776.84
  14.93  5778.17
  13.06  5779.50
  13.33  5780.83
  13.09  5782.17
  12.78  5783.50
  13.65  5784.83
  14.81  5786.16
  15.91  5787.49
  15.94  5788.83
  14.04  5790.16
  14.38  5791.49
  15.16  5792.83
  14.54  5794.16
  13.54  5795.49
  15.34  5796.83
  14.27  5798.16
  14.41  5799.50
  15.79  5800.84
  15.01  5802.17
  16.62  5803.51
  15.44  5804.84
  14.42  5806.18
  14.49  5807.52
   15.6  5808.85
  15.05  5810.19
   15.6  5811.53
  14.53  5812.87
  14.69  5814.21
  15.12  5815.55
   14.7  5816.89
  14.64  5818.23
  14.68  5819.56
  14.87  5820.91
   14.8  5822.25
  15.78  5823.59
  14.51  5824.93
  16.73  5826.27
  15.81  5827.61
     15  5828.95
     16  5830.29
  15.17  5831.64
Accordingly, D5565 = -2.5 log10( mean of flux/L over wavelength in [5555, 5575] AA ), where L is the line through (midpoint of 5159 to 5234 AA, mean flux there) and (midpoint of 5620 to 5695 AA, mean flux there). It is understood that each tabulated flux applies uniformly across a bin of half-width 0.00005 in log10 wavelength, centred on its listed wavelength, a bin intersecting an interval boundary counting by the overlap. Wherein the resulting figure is -0.02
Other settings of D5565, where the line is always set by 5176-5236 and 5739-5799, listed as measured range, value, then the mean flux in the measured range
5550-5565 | -0.10 mag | 14.6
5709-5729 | 0.01 mag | 14.1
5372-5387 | -0.09 mag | 13.3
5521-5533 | 0.00 mag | 13.1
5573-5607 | 0.02 mag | 13.2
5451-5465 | -0.04 mag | 13.2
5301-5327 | -0.13 mag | 13.5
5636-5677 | 0.00 mag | 13.9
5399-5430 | -0.04 mag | 13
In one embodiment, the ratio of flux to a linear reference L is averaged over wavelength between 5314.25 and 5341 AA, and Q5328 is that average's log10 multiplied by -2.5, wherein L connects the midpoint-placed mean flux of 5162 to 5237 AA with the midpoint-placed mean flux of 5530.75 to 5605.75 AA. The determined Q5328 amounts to -0.05 mag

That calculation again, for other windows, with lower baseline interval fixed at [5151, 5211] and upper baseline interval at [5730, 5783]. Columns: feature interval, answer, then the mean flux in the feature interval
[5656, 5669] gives 0.03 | 13.6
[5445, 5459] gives -0.06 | 13.4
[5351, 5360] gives -0.19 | 14.2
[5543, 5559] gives -0.10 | 14.5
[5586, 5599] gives 0.07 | 12.7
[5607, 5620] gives -0.06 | 14.4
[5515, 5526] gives -0.05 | 13.7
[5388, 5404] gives -0.05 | 12.8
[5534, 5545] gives -0.07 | 14.1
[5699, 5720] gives 0.04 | 13.8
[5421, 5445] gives -0.08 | 13.5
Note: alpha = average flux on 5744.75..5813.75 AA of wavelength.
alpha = 14.6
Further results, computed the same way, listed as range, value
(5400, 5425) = 12.8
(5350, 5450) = 13.2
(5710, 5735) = 14.4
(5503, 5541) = 13.3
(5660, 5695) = 14.1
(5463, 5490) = 13.5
